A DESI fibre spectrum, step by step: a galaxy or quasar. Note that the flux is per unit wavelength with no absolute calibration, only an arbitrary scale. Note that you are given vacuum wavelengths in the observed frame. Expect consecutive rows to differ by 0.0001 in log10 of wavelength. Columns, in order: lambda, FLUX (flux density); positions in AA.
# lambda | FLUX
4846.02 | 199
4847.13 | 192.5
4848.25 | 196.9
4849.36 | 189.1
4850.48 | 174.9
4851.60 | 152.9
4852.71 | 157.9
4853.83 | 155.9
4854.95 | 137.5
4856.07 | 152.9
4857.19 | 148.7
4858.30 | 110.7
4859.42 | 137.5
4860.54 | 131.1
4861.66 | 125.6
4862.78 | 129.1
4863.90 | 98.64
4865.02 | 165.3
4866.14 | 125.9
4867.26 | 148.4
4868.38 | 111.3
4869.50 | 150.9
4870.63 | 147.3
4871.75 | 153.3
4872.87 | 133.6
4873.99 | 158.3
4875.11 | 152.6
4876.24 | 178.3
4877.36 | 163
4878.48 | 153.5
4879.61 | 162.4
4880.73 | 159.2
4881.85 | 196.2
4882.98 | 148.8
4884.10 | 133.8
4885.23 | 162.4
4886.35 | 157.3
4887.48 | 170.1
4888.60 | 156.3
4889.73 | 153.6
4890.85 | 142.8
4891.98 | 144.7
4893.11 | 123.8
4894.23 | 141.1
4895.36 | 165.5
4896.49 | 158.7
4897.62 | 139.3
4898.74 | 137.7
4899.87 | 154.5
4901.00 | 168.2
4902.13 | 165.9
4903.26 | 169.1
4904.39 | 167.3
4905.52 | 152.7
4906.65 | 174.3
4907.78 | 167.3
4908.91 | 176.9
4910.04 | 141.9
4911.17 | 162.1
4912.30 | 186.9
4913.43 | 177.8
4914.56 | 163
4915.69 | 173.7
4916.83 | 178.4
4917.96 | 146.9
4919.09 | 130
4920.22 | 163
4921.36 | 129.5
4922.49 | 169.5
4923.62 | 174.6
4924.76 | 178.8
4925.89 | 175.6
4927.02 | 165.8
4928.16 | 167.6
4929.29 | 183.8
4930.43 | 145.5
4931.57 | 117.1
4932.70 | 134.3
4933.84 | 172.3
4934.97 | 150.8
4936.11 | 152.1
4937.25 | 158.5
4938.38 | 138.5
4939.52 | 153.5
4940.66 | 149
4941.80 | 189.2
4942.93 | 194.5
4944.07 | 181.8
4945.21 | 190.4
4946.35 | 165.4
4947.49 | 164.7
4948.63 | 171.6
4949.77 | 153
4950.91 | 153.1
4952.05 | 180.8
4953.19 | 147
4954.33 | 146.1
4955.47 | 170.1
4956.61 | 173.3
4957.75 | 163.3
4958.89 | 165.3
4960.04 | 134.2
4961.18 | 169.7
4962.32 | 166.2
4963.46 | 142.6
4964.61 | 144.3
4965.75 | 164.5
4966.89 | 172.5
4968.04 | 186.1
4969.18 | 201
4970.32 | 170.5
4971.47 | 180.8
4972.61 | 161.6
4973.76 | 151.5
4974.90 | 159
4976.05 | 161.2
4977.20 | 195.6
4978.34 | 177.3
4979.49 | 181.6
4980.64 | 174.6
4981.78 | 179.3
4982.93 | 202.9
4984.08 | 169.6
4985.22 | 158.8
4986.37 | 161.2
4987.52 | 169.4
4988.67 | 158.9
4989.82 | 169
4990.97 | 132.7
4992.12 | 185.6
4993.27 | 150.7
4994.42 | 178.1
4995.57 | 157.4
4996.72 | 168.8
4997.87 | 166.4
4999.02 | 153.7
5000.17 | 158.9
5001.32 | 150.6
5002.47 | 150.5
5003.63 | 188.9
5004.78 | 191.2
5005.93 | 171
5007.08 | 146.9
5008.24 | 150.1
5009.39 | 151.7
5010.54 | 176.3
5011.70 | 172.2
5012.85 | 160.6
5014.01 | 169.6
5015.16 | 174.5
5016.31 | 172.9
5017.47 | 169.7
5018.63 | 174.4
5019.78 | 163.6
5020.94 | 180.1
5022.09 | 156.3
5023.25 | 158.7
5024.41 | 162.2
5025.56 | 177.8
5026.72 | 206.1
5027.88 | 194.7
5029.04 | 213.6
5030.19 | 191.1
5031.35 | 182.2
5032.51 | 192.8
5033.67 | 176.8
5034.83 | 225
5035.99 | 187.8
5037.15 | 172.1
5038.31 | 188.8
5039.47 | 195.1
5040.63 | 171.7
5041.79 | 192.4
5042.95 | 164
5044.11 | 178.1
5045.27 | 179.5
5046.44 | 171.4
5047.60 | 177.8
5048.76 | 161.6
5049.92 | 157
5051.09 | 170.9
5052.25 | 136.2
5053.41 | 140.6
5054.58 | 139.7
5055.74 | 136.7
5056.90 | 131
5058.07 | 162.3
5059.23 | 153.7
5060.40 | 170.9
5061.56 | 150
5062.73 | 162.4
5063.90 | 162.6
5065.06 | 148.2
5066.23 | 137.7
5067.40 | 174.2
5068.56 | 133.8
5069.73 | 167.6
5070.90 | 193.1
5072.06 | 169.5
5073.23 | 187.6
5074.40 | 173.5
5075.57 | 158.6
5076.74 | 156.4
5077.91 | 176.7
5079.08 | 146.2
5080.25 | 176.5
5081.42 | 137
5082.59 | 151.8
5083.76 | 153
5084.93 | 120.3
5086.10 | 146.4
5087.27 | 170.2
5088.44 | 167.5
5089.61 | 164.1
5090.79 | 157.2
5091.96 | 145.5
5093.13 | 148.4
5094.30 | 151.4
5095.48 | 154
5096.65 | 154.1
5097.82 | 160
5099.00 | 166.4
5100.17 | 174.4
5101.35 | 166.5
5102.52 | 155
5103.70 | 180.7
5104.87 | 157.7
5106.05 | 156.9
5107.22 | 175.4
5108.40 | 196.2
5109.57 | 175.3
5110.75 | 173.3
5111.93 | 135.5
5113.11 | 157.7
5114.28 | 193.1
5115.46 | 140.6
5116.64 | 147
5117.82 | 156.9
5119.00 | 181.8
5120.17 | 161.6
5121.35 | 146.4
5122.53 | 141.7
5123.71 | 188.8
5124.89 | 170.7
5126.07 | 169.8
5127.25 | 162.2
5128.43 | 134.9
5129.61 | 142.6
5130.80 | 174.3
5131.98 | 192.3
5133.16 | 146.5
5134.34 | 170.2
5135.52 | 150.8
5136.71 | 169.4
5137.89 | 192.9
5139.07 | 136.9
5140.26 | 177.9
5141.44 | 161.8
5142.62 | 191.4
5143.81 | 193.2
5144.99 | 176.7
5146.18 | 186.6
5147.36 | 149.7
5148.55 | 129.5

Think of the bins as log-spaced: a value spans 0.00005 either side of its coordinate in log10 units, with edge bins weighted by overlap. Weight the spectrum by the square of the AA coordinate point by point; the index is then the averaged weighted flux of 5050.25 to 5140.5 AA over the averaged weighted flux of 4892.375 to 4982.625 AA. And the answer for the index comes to 1.04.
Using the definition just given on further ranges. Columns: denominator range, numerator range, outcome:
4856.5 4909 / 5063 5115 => 1.17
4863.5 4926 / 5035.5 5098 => 1.10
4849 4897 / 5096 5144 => 1.22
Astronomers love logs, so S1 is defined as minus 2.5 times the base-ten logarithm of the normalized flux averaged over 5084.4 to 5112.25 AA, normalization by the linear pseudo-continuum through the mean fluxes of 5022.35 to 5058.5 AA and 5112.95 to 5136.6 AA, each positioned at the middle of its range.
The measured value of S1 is 0.03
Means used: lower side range 174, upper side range 162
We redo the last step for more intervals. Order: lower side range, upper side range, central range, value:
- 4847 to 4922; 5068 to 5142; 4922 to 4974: -0.052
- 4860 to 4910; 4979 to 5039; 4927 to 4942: 0.040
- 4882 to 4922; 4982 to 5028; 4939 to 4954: -0.045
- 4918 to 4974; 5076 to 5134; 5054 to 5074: 0.021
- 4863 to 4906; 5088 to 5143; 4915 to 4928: -0.061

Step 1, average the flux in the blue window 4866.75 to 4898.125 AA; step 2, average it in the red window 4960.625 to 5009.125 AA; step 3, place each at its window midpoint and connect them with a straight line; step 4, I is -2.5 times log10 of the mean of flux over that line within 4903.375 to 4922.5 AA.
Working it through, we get -0.04 mag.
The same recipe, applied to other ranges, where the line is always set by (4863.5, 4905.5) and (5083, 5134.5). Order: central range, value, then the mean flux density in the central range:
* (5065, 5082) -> -0.02 mag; 163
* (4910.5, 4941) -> -0.04 mag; 159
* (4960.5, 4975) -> -0.08 mag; 167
